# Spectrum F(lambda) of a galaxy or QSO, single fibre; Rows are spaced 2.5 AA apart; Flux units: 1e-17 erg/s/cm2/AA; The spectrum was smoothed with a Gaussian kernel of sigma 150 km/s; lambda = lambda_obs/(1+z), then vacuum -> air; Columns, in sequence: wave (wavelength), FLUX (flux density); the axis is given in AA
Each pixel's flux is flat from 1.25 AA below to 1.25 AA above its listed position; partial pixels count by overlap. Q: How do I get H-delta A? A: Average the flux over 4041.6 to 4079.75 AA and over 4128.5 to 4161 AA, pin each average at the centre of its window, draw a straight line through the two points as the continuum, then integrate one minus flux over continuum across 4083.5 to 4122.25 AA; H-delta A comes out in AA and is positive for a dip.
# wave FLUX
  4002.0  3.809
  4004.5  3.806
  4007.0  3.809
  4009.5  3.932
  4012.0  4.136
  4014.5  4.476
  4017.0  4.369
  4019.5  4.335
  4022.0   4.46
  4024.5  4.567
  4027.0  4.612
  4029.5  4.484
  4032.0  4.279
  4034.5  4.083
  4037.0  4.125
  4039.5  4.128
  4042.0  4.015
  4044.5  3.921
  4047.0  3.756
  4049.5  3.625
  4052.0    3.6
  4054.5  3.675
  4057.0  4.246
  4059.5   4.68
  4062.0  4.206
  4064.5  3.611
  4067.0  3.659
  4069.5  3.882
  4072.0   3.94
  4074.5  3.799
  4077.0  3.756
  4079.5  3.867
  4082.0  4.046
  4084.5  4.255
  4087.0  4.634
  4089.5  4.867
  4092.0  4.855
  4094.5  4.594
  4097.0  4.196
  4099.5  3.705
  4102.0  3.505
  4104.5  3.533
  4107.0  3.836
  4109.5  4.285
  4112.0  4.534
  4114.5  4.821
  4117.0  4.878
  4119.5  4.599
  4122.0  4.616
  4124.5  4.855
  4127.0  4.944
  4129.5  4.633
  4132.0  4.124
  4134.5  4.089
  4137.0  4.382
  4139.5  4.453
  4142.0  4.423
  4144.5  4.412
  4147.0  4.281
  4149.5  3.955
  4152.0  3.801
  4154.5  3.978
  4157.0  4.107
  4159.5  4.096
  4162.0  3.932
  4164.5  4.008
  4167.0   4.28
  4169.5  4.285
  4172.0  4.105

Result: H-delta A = -2.9 AA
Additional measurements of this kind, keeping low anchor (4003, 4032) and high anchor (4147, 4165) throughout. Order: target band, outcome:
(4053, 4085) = 1.6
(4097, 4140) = -2.8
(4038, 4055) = 1.6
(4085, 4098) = -1.5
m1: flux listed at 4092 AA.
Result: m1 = 4.855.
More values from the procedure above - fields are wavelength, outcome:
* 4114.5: 4.821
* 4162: 3.932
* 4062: 4.206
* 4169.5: 4.285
